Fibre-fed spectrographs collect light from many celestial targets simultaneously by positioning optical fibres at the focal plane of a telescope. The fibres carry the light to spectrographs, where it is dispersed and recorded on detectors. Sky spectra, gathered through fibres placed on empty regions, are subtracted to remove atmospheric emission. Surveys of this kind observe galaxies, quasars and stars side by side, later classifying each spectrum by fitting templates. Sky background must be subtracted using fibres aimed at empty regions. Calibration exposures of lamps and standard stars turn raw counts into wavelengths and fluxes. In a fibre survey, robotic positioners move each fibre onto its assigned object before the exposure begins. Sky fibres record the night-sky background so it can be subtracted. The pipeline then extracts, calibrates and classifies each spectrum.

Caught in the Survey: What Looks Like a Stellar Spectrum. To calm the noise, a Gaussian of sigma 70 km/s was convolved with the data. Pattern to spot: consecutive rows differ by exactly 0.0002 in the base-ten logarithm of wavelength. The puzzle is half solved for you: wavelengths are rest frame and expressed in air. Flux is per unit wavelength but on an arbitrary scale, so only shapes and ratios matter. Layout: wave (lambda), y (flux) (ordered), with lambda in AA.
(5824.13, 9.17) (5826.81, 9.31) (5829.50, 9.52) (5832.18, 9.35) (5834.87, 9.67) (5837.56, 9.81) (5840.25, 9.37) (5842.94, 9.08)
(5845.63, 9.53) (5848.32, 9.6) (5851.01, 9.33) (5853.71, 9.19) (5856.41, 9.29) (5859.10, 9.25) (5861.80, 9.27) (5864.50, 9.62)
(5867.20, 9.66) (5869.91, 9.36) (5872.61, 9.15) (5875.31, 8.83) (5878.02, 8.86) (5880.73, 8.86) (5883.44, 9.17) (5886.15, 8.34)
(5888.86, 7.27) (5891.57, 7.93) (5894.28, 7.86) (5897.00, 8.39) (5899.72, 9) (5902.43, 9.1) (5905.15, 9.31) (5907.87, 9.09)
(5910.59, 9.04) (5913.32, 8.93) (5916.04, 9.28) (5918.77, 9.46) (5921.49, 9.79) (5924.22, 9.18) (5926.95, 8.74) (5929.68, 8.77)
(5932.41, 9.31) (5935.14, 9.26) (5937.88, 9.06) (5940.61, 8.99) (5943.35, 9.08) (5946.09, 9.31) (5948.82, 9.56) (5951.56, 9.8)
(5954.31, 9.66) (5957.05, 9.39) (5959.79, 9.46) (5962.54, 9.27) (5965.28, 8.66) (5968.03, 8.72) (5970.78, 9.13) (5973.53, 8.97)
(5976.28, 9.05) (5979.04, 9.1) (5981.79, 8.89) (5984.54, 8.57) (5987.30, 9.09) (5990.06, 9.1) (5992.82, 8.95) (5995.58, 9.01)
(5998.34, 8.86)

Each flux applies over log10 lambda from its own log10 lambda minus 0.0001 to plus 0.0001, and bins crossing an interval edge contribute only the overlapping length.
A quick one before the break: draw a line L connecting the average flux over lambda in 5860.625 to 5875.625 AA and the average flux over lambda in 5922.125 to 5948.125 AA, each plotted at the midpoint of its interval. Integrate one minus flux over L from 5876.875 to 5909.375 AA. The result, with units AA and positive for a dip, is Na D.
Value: 2.3 AA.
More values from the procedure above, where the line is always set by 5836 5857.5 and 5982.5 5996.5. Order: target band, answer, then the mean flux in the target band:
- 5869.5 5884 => 0.5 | 9.01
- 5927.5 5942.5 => 0.1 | 9.06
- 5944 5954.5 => -0.5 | 9.54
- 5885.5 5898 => 1.8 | 7.93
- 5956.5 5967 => -0.2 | 9.17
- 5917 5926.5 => -0.2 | 9.4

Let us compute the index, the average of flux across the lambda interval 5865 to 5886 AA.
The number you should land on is 9.1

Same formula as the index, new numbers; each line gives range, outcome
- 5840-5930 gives 9.02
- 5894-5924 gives 9.07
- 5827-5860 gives 9.41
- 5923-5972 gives 9.19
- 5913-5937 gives 9.2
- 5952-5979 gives 9.16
